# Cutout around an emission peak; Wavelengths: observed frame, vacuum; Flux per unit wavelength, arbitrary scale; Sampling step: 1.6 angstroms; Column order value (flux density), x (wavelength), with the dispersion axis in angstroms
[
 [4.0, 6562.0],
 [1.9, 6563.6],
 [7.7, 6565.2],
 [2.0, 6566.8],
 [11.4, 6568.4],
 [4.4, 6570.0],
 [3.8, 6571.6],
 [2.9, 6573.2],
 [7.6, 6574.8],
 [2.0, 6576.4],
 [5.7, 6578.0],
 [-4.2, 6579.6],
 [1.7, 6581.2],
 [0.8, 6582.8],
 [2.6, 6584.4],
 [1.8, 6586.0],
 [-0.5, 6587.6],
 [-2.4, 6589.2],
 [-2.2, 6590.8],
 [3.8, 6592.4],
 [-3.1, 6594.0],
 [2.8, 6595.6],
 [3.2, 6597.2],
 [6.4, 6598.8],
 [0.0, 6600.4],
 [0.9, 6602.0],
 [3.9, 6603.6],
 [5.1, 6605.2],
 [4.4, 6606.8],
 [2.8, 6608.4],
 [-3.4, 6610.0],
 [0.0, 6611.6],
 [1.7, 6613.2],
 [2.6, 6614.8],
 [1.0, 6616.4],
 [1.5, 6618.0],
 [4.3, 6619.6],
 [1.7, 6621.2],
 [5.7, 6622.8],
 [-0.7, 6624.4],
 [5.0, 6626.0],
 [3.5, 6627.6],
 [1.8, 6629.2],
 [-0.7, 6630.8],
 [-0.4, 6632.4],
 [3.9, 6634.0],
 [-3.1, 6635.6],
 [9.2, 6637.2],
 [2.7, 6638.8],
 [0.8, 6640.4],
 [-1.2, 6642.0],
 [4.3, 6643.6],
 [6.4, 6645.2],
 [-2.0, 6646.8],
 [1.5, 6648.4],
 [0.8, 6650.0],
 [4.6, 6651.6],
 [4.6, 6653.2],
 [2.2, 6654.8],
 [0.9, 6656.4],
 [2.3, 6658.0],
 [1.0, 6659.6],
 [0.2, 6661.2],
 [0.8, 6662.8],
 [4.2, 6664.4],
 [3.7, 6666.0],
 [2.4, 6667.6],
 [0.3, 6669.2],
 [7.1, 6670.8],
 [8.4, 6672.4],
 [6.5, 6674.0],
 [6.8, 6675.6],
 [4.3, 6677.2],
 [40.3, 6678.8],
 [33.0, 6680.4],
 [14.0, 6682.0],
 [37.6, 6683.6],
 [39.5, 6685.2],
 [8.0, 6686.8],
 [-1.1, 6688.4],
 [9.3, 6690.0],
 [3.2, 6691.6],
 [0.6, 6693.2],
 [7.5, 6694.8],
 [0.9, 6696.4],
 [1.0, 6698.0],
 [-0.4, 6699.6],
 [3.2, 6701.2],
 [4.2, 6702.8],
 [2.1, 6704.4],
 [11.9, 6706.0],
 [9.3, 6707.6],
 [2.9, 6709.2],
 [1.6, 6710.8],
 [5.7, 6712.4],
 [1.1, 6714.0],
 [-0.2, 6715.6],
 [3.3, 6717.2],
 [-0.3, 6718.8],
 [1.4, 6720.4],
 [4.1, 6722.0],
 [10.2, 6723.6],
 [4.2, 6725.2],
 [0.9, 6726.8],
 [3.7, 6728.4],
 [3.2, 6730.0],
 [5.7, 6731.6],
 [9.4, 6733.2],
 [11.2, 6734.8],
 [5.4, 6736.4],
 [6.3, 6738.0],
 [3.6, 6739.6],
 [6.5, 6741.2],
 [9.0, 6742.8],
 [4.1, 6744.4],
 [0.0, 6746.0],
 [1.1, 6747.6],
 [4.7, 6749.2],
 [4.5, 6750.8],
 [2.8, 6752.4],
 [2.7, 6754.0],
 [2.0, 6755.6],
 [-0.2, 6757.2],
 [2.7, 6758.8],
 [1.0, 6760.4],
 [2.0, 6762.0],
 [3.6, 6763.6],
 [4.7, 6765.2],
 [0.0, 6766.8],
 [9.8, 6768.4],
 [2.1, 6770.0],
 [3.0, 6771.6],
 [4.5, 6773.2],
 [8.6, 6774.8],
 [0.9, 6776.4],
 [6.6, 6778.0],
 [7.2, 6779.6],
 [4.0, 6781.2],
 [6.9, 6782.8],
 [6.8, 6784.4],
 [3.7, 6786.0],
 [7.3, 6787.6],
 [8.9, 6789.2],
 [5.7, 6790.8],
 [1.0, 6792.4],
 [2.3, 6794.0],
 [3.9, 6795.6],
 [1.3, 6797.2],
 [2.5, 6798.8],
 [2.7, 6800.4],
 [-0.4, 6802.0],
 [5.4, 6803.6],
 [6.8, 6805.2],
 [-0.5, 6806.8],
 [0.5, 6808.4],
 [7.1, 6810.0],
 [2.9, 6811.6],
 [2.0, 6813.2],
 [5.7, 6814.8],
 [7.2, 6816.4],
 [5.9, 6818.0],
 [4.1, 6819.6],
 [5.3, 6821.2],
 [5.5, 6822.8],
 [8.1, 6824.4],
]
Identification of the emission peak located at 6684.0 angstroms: [O II] 3727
